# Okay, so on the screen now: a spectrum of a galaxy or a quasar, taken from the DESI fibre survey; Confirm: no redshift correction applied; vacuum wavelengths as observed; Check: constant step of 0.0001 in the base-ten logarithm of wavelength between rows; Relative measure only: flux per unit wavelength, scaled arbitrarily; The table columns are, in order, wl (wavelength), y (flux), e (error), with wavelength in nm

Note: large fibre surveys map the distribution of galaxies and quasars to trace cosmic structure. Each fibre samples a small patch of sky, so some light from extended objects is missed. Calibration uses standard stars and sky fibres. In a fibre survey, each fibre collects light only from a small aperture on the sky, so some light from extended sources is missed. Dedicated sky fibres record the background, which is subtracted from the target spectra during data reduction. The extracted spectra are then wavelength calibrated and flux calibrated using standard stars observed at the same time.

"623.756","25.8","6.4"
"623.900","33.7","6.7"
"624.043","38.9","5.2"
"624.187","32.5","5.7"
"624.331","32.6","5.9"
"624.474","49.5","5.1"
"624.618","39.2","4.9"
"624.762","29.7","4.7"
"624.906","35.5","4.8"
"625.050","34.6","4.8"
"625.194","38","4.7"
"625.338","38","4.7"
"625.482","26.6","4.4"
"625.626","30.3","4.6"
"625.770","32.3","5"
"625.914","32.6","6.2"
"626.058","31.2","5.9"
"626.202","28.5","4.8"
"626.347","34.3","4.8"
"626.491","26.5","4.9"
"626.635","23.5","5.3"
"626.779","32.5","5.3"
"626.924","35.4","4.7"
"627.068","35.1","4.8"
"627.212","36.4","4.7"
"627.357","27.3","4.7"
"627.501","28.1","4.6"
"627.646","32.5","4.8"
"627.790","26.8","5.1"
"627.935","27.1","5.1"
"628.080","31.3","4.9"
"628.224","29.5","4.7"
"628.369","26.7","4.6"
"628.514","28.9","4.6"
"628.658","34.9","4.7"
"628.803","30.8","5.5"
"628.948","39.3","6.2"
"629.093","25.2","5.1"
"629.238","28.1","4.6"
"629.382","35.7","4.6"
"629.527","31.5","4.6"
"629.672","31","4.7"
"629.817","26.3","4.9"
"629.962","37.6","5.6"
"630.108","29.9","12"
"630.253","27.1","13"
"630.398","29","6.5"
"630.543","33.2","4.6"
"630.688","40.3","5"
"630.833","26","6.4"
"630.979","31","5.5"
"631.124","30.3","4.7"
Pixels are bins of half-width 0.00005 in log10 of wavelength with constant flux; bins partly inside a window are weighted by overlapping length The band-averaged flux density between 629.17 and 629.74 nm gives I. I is 31.7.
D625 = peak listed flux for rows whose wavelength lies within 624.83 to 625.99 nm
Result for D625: 38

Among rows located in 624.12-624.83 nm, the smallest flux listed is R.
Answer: 29.7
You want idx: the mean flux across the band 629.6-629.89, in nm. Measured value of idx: 28.7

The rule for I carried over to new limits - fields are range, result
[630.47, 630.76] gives 36.8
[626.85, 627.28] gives 35.6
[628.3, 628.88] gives 30.4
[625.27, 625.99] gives 31.9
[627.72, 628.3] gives 28.6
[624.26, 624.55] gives 41.1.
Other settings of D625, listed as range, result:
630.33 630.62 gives 33.2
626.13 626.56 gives 34.3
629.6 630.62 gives 37.6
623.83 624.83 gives 49.5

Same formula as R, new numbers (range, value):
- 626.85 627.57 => 27.3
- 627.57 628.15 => 26.8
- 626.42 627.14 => 23.5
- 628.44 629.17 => 25.2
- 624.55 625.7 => 26.6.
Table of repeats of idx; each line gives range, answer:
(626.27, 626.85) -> 29.2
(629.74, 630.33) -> 30.2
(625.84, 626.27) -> 30.8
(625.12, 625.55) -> 34.3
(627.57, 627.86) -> 29.7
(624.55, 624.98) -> 34.7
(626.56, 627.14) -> 31.6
